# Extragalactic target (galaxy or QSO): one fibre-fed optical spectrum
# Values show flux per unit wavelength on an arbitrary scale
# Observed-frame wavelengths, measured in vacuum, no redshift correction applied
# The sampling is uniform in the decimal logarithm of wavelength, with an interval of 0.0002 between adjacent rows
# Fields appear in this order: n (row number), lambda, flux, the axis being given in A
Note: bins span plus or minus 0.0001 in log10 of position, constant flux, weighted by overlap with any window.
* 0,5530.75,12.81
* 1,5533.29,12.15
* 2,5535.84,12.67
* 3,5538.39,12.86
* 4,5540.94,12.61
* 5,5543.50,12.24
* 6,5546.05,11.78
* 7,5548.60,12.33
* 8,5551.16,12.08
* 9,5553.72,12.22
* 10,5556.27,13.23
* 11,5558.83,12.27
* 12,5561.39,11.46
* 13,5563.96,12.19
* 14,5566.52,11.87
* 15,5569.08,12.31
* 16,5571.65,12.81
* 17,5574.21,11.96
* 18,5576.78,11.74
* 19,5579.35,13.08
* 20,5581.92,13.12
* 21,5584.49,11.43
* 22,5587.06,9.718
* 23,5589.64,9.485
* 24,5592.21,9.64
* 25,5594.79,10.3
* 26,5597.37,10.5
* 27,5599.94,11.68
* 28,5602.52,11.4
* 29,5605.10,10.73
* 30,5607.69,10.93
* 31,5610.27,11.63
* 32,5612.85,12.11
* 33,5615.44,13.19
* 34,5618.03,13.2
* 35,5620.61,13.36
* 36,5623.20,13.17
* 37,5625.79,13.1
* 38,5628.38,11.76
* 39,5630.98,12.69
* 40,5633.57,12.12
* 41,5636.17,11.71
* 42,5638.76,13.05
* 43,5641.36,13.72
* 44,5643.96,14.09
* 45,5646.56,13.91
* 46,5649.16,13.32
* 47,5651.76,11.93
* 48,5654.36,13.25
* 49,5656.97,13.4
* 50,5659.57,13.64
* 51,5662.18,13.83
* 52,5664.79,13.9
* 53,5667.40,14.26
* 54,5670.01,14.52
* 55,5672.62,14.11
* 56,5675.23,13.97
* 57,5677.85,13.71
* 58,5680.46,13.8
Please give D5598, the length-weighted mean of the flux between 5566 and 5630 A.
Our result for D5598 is 11.8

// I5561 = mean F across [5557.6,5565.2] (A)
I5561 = 12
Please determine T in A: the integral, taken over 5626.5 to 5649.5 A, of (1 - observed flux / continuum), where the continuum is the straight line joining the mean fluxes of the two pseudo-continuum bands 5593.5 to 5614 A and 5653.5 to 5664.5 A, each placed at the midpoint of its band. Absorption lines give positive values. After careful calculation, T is -0.5 A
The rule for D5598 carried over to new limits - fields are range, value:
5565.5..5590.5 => 11.8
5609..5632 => 12.7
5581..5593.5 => 10.6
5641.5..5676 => 13.7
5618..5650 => 13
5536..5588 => 12.2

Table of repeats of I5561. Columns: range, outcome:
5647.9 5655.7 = 12.8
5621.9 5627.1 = 13.1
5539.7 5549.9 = 12.2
